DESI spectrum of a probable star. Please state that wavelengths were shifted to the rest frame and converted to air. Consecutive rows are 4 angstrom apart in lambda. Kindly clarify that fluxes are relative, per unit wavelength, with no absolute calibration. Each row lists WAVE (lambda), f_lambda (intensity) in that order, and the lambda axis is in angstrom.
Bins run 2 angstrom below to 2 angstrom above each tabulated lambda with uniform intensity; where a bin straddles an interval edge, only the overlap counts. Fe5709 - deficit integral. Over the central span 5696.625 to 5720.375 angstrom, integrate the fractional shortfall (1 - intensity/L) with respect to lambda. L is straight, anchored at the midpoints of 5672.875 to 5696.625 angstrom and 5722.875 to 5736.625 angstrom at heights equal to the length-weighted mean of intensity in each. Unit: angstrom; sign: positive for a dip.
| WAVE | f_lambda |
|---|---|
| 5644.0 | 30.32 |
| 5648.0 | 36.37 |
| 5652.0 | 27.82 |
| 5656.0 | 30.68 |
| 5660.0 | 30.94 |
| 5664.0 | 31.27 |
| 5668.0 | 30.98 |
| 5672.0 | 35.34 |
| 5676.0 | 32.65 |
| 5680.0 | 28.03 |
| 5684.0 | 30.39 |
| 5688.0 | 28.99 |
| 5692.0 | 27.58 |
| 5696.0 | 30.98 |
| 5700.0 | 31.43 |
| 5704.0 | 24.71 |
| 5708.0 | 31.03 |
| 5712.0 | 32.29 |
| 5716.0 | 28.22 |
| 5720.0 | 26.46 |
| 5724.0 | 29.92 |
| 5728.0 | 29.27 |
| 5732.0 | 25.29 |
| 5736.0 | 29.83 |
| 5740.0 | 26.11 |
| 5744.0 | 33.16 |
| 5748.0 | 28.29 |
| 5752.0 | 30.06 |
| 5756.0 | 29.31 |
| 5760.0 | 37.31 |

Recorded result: -0.2 angstrom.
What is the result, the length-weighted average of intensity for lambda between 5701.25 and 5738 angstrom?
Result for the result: 28.6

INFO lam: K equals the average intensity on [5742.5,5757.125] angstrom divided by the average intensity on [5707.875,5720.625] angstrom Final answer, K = 1.02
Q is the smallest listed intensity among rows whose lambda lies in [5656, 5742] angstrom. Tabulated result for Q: 24.71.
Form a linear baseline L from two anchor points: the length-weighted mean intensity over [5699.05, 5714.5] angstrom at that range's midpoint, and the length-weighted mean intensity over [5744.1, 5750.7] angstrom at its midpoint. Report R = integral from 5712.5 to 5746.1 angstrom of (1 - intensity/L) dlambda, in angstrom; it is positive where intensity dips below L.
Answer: 1.2 angstrom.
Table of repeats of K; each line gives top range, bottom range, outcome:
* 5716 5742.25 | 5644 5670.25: 0.89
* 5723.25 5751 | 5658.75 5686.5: 0.92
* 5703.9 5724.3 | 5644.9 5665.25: 0.93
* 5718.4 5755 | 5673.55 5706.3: 0.98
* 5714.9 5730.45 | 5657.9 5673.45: 0.89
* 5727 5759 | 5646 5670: 0.93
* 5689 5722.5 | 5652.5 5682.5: 0.93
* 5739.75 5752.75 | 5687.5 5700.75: 1.00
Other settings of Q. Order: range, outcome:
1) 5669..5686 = 28.03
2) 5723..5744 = 25.29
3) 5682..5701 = 27.58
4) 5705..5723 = 26.46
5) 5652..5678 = 27.82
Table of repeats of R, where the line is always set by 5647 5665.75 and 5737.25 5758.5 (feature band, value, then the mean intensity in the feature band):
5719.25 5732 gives 0.7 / 28.2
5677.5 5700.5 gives 0.8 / 29.5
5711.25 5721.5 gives 0.5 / 28.7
